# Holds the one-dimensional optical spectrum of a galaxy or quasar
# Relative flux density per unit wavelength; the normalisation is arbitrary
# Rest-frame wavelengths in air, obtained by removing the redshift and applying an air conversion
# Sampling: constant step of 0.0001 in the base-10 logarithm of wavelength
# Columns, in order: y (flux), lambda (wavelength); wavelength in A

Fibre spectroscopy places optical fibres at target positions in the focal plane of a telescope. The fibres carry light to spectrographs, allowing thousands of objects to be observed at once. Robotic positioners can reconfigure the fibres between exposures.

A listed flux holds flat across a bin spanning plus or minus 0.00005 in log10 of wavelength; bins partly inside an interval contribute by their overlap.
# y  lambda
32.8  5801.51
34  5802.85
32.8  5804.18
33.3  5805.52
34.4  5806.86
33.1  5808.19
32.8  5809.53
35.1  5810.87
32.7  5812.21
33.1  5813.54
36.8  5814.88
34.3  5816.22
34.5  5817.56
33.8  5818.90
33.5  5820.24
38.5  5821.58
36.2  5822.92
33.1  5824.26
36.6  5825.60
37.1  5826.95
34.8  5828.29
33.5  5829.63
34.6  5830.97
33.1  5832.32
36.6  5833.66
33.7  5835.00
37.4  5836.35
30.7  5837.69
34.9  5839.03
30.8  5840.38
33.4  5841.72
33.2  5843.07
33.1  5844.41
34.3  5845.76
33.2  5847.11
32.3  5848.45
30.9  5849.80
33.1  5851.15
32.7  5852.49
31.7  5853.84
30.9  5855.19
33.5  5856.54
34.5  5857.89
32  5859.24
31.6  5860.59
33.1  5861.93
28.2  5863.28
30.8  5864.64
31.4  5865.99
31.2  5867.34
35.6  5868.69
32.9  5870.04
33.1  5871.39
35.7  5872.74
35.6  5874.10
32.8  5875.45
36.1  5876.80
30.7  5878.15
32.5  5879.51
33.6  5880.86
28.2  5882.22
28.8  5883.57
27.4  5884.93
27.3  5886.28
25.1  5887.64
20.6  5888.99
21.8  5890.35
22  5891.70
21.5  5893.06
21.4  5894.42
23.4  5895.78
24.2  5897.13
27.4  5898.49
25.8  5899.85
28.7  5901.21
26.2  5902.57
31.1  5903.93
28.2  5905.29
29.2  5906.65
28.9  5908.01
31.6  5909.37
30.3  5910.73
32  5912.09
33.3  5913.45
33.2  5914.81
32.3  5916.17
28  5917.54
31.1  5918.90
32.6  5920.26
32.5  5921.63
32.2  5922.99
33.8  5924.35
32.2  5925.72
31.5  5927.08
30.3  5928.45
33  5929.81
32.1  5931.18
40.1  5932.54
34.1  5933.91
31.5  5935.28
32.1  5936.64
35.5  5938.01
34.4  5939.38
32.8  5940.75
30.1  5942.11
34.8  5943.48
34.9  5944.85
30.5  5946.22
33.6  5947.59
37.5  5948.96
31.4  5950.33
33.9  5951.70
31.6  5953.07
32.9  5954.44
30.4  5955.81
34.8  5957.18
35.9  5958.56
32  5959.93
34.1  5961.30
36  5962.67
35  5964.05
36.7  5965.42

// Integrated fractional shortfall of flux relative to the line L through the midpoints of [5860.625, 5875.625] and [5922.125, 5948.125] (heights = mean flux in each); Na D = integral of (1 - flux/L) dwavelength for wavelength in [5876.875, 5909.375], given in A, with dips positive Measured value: 5.83 A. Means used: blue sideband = 32.7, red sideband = 33.1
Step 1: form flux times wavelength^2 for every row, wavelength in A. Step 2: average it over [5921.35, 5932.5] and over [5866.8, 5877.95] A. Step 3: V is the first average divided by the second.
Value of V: 1.0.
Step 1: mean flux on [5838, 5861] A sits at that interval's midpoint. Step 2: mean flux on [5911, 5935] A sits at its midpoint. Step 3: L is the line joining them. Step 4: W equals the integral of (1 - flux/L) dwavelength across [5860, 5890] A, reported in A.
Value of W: 1.6 A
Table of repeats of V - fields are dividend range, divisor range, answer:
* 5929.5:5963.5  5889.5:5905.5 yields 1.37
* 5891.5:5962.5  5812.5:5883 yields 0.96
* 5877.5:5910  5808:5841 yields 0.80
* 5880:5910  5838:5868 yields 0.83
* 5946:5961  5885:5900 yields 1.43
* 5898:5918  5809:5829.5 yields 0.88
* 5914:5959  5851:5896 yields 1.12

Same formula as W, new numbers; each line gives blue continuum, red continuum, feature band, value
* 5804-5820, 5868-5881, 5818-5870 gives 0.75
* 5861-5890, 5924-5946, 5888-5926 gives 4.54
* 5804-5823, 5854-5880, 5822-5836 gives -0.50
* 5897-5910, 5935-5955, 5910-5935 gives -1.58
